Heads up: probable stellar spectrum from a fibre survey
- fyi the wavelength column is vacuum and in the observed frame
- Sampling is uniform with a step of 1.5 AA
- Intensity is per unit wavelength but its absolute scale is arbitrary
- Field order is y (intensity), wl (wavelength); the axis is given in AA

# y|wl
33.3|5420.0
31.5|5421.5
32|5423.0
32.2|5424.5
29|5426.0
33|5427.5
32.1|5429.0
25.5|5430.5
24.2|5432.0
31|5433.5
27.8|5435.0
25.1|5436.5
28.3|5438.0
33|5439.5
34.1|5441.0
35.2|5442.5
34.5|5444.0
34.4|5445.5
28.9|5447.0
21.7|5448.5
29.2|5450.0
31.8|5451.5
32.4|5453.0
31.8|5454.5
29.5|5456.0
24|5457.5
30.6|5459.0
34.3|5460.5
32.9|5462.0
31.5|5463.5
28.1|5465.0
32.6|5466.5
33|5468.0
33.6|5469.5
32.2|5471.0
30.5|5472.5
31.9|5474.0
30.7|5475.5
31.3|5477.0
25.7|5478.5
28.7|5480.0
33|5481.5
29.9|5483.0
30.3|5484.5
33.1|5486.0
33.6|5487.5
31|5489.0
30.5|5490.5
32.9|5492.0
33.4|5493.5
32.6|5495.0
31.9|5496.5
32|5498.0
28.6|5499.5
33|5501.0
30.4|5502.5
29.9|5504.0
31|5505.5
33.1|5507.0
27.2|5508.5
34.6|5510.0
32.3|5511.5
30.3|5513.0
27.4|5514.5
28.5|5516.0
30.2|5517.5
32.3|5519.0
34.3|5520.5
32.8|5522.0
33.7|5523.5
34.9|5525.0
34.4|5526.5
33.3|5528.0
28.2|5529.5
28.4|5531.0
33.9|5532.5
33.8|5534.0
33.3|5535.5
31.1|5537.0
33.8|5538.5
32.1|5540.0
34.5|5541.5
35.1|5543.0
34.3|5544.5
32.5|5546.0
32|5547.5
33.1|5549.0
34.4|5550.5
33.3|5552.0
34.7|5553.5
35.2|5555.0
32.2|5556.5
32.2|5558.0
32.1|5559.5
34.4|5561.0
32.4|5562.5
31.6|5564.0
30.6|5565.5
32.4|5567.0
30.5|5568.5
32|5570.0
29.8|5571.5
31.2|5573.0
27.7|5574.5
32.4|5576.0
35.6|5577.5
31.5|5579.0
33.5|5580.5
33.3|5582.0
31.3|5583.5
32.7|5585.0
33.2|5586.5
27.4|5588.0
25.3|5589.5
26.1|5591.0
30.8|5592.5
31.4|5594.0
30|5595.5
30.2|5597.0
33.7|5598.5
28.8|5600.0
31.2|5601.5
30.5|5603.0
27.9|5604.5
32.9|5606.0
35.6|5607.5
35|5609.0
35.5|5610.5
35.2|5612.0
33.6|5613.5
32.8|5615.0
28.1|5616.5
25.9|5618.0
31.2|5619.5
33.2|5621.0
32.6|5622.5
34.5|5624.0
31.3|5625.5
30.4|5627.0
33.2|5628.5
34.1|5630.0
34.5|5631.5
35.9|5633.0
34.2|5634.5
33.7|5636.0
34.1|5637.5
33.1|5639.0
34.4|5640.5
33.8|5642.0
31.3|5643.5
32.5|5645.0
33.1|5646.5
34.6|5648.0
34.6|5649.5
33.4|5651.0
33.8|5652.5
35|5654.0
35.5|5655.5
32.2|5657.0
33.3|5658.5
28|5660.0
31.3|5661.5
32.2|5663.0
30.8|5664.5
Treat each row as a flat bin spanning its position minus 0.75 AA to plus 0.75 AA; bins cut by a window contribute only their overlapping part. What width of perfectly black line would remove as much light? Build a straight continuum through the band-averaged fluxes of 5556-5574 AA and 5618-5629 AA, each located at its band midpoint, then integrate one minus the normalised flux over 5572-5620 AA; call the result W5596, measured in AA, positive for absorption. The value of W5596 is 0.8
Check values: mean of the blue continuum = 31.7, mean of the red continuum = 31.9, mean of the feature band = 31.3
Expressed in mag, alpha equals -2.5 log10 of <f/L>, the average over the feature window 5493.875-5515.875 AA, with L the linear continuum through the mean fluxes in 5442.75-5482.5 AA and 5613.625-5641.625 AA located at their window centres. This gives 0.01 mag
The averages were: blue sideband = 30.8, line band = 31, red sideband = 32.7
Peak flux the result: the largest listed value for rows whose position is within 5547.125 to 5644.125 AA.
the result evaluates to 35.9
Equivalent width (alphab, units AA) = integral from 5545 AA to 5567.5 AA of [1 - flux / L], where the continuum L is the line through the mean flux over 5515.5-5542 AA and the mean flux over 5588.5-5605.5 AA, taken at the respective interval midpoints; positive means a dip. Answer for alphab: -1.14 AA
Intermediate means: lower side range 32.4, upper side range 29.6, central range 32.9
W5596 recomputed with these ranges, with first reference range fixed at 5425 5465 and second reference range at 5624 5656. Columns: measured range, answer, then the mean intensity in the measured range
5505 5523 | 0.1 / 31.2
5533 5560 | -1.1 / 33.3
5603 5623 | 0.6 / 32.2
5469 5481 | 0.1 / 30.6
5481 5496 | -0.5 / 32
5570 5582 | 0.3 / 31.8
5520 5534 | -0.5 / 32.7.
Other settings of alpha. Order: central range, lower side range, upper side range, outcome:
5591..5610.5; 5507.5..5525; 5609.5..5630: 0.02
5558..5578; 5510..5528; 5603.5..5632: 0.02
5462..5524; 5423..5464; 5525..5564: 0.01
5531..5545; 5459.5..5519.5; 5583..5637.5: -0.06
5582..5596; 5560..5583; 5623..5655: 0.08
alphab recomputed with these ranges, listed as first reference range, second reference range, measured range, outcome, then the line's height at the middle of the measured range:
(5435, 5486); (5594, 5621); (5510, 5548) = -1.41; 31.2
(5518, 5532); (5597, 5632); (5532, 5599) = 0.52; 32.3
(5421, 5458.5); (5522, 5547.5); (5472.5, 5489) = 0.26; 31.3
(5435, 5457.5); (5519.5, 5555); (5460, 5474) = -0.46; 31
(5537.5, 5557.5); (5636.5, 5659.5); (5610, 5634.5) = 0.69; 33.6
